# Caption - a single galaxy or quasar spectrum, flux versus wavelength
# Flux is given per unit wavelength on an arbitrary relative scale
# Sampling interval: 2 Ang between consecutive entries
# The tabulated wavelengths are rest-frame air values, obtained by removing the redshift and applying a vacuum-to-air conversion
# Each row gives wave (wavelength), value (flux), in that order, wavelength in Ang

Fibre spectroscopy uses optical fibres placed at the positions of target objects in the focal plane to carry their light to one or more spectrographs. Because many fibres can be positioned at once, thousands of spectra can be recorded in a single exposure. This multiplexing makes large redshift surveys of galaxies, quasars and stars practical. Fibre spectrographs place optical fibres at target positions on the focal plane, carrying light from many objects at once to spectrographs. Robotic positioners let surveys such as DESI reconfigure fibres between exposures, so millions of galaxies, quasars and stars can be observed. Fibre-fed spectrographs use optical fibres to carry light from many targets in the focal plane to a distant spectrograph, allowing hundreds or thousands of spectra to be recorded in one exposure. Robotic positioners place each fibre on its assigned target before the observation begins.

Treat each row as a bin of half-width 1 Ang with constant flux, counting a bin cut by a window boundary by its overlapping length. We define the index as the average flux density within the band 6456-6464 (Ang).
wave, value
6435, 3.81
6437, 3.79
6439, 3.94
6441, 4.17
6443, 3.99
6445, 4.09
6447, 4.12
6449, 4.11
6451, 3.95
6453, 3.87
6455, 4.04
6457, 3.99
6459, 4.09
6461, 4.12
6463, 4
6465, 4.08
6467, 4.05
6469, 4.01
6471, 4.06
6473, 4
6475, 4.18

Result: 4.05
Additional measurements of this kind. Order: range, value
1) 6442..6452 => 4.05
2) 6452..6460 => 4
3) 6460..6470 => 4.05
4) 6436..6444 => 3.97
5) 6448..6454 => 3.98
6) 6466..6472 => 4.04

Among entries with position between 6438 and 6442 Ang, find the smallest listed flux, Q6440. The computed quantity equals 3.94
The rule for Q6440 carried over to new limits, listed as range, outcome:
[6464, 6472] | 4.01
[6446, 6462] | 3.87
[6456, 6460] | 3.99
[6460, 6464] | 4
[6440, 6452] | 3.95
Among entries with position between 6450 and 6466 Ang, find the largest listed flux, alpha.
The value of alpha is 4.12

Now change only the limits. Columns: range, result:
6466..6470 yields 4.05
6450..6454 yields 3.95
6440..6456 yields 4.17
